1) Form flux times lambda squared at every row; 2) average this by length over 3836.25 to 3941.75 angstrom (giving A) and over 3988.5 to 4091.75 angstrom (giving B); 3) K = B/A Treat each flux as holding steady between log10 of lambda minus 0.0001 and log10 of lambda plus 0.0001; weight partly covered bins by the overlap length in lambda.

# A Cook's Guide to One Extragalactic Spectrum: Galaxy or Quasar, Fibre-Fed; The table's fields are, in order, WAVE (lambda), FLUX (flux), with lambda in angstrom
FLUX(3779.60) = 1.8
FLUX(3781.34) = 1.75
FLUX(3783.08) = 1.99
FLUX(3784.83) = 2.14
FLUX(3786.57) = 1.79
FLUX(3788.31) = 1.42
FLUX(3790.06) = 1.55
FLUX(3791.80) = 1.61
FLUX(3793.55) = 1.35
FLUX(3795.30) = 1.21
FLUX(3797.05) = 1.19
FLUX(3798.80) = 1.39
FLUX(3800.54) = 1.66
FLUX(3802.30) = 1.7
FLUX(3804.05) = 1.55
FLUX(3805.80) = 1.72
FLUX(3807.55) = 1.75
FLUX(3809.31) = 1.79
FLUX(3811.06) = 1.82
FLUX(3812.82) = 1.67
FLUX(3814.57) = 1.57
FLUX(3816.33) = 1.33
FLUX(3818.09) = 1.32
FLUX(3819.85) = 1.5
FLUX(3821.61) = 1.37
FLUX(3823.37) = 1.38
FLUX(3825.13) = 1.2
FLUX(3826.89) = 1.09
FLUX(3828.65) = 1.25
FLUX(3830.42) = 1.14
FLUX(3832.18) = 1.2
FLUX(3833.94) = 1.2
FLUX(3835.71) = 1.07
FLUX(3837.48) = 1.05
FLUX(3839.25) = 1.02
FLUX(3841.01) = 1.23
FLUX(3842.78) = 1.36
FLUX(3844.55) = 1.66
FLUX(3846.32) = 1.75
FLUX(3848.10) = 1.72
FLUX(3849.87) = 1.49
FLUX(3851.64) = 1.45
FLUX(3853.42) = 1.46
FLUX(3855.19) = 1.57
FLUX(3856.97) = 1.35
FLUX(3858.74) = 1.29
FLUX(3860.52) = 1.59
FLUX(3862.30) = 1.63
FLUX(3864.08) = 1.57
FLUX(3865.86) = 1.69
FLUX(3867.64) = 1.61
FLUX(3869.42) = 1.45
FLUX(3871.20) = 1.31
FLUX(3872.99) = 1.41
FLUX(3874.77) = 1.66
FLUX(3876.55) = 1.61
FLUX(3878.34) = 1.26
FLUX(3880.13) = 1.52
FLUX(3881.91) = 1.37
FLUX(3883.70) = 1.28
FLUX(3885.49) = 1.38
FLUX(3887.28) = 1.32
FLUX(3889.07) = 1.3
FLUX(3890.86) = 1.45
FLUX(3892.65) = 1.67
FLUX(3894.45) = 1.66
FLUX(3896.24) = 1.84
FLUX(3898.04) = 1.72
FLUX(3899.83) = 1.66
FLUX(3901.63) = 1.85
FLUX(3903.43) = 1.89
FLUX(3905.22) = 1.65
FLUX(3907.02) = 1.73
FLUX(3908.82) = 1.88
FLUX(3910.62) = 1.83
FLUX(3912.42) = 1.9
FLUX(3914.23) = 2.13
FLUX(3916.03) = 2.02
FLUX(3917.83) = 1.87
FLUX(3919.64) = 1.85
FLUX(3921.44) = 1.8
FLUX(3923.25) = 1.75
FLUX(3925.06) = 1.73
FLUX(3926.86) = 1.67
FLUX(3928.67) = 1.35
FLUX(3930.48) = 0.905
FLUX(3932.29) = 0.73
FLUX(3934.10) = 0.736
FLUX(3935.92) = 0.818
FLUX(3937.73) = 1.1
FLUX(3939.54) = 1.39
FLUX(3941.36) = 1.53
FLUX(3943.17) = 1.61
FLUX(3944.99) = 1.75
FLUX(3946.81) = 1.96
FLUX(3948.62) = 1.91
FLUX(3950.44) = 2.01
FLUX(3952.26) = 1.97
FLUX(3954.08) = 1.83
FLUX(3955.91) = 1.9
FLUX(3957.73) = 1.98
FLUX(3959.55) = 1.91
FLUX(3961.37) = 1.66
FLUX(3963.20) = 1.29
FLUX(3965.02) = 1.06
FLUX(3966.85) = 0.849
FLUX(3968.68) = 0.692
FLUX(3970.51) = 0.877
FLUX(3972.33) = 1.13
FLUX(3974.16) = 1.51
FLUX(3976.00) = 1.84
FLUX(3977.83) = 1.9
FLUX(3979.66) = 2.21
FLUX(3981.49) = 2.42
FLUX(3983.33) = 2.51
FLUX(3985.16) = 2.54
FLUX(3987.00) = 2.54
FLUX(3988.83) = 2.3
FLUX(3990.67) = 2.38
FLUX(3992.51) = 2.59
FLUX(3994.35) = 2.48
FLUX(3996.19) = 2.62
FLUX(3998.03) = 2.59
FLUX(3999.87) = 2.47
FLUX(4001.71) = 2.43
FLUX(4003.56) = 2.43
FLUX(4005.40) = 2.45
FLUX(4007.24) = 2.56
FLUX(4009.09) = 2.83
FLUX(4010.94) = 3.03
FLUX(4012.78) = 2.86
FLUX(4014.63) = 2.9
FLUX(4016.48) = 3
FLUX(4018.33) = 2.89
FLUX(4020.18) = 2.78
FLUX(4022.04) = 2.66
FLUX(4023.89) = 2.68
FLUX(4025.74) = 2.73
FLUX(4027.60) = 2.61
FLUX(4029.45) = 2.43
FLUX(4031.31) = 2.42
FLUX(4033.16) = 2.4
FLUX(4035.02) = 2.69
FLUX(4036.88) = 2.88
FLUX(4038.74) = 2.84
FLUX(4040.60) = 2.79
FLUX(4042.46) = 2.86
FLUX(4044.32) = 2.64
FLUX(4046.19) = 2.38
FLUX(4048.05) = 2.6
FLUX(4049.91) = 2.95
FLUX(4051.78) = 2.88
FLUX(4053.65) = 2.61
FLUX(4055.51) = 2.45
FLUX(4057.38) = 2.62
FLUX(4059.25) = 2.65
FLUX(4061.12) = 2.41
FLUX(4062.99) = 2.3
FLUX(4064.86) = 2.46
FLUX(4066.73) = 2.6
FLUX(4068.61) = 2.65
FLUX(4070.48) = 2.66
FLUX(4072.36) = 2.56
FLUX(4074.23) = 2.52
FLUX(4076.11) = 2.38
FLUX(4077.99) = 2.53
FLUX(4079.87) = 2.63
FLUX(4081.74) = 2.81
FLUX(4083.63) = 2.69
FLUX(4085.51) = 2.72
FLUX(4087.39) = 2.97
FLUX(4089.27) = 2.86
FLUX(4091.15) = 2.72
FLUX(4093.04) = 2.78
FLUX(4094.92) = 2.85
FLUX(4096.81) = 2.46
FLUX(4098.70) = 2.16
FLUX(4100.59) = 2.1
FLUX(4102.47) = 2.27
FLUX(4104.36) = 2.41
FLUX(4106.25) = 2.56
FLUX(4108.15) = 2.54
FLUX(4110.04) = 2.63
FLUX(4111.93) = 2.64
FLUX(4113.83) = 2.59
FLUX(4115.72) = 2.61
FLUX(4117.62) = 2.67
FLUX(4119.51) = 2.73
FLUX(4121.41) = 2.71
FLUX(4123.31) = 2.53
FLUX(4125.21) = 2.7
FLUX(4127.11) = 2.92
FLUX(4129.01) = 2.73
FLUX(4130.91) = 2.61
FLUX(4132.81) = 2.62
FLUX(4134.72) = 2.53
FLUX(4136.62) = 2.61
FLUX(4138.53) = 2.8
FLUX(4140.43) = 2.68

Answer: 1.88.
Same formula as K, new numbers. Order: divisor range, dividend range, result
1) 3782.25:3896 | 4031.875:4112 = 1.99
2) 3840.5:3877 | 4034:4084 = 1.91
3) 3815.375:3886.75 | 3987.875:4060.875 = 2.07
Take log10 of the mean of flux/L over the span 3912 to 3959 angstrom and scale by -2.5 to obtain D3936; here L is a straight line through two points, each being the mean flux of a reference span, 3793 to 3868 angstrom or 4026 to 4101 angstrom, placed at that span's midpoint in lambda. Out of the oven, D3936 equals 0.21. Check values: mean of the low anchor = 1.44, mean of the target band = 1.62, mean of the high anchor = 2.62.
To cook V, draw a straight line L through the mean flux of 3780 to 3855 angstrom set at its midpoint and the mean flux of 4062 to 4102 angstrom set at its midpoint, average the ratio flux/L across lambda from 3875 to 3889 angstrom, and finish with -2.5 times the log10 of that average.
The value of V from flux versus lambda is 0.24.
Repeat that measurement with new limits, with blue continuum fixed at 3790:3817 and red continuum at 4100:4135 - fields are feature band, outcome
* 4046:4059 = -0.12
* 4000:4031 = -0.19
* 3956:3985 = 0.28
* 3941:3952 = 0.12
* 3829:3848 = 0.29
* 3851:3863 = 0.17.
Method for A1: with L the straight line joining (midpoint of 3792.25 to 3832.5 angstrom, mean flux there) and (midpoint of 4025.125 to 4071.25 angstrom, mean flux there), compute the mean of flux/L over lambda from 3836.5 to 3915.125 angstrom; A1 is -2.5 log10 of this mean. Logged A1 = 0.14 mag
